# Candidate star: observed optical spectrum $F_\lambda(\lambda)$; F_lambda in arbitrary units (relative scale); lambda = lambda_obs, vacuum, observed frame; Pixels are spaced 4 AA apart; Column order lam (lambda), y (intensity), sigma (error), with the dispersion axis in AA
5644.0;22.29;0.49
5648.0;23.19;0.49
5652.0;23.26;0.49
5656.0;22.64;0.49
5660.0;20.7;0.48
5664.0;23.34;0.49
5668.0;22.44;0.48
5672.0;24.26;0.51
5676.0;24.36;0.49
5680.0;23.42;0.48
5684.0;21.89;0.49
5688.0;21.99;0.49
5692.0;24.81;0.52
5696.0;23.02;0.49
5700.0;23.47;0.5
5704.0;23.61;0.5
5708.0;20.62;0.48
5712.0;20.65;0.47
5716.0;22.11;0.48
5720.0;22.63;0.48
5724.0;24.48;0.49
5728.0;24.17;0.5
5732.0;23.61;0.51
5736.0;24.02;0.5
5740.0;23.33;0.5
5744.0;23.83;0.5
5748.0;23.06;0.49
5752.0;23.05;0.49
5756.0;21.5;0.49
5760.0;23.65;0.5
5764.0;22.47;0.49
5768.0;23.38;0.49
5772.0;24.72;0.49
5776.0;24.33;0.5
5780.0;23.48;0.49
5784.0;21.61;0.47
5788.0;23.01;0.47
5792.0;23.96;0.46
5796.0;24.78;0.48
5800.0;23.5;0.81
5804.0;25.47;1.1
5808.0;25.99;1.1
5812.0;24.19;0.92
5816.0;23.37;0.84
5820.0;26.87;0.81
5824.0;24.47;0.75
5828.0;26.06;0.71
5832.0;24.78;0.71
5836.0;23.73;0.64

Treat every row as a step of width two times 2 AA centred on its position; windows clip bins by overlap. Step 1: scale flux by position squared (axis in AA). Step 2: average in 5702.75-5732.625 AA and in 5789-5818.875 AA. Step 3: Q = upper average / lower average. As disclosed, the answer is 1.1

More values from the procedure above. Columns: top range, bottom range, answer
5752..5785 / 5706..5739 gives 1.03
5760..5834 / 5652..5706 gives 1.09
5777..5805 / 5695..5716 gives 1.10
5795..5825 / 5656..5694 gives 1.13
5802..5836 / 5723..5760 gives 1.10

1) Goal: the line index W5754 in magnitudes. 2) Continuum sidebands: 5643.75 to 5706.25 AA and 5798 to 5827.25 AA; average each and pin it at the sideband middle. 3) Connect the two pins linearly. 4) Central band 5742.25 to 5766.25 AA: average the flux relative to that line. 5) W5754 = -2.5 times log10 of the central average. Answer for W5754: 0.05 mag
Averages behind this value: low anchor 23.1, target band 22.9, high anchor 24.9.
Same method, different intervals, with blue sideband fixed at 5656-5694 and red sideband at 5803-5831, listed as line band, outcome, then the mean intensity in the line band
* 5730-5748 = 0.016 mag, 23.6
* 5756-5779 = 0.041 mag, 23.5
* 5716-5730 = 0.010 mag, 23.5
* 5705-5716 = 0.115 mag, 21.2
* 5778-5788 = 0.093 mag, 22.6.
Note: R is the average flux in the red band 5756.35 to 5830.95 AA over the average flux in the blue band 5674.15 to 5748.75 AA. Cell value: 1.04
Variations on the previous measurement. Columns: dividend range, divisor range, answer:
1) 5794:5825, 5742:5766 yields 1.08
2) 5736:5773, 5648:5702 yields 1.01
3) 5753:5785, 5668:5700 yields 0.99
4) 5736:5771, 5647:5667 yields 1.02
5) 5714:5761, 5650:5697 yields 1.01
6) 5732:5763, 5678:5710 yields 1.02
